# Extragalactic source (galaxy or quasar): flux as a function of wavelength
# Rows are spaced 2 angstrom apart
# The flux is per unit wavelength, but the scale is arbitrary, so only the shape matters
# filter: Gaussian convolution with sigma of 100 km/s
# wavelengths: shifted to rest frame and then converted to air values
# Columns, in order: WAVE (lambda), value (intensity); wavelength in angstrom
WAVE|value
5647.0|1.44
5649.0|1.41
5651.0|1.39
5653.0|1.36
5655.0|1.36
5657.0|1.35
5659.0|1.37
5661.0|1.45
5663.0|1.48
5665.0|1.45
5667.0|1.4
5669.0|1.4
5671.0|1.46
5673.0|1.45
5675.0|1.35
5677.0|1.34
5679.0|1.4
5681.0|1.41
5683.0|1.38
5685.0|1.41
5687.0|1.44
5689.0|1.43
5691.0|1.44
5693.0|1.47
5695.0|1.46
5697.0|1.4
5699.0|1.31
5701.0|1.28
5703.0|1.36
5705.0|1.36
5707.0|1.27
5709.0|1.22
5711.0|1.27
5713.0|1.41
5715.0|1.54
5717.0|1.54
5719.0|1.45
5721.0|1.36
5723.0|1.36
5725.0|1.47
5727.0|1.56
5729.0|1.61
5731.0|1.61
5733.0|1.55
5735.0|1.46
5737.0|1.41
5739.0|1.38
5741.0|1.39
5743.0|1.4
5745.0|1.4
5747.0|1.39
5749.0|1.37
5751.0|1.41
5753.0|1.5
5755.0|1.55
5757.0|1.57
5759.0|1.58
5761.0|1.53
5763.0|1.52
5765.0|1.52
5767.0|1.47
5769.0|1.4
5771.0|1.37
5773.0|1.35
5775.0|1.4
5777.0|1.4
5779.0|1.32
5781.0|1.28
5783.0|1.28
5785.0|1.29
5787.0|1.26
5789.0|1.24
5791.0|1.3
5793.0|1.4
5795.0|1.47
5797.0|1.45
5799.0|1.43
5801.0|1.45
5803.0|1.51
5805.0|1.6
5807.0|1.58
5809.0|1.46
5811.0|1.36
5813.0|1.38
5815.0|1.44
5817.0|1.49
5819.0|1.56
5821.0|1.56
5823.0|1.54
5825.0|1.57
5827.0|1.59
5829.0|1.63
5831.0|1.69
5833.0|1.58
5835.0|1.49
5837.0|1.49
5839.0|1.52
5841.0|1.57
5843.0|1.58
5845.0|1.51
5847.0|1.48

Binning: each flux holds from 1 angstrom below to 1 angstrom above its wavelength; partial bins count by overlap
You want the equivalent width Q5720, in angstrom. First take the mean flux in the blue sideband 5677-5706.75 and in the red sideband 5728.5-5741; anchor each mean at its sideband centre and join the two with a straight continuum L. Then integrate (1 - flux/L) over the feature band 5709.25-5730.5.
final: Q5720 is 0.06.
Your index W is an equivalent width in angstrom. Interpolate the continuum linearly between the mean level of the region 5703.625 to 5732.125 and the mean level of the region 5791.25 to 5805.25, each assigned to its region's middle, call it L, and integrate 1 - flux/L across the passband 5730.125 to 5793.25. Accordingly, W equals 1.3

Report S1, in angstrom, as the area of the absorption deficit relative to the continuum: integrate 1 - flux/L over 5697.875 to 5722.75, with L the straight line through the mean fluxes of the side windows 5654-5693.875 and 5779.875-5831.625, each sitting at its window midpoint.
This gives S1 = 1.0 angstrom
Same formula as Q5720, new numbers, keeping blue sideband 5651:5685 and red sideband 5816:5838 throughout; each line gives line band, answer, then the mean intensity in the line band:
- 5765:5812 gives 3.9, 1.4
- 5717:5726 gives 0.2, 1.42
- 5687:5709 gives 0.9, 1.37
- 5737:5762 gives 0.5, 1.45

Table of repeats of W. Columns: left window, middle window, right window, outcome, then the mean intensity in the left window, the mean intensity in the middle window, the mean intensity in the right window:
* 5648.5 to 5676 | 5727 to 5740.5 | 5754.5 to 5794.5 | -0.97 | 1.41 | 1.5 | 1.4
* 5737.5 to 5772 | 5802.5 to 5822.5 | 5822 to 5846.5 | 0.49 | 1.46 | 1.49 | 1.56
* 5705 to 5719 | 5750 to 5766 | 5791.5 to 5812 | -1.10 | 1.38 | 1.52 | 1.47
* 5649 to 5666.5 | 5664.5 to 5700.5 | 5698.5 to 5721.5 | -0.63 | 1.4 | 1.41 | 1.37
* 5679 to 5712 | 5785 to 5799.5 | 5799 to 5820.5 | 1.07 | 1.37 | 1.36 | 1.48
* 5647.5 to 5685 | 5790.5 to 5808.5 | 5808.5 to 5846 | 0.43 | 1.4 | 1.47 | 1.53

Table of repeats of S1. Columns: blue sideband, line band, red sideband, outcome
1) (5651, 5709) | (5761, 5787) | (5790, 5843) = 1.5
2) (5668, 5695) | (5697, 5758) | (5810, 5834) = 1.2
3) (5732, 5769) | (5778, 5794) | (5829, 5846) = 2.2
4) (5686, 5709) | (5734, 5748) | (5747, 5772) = 0.4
